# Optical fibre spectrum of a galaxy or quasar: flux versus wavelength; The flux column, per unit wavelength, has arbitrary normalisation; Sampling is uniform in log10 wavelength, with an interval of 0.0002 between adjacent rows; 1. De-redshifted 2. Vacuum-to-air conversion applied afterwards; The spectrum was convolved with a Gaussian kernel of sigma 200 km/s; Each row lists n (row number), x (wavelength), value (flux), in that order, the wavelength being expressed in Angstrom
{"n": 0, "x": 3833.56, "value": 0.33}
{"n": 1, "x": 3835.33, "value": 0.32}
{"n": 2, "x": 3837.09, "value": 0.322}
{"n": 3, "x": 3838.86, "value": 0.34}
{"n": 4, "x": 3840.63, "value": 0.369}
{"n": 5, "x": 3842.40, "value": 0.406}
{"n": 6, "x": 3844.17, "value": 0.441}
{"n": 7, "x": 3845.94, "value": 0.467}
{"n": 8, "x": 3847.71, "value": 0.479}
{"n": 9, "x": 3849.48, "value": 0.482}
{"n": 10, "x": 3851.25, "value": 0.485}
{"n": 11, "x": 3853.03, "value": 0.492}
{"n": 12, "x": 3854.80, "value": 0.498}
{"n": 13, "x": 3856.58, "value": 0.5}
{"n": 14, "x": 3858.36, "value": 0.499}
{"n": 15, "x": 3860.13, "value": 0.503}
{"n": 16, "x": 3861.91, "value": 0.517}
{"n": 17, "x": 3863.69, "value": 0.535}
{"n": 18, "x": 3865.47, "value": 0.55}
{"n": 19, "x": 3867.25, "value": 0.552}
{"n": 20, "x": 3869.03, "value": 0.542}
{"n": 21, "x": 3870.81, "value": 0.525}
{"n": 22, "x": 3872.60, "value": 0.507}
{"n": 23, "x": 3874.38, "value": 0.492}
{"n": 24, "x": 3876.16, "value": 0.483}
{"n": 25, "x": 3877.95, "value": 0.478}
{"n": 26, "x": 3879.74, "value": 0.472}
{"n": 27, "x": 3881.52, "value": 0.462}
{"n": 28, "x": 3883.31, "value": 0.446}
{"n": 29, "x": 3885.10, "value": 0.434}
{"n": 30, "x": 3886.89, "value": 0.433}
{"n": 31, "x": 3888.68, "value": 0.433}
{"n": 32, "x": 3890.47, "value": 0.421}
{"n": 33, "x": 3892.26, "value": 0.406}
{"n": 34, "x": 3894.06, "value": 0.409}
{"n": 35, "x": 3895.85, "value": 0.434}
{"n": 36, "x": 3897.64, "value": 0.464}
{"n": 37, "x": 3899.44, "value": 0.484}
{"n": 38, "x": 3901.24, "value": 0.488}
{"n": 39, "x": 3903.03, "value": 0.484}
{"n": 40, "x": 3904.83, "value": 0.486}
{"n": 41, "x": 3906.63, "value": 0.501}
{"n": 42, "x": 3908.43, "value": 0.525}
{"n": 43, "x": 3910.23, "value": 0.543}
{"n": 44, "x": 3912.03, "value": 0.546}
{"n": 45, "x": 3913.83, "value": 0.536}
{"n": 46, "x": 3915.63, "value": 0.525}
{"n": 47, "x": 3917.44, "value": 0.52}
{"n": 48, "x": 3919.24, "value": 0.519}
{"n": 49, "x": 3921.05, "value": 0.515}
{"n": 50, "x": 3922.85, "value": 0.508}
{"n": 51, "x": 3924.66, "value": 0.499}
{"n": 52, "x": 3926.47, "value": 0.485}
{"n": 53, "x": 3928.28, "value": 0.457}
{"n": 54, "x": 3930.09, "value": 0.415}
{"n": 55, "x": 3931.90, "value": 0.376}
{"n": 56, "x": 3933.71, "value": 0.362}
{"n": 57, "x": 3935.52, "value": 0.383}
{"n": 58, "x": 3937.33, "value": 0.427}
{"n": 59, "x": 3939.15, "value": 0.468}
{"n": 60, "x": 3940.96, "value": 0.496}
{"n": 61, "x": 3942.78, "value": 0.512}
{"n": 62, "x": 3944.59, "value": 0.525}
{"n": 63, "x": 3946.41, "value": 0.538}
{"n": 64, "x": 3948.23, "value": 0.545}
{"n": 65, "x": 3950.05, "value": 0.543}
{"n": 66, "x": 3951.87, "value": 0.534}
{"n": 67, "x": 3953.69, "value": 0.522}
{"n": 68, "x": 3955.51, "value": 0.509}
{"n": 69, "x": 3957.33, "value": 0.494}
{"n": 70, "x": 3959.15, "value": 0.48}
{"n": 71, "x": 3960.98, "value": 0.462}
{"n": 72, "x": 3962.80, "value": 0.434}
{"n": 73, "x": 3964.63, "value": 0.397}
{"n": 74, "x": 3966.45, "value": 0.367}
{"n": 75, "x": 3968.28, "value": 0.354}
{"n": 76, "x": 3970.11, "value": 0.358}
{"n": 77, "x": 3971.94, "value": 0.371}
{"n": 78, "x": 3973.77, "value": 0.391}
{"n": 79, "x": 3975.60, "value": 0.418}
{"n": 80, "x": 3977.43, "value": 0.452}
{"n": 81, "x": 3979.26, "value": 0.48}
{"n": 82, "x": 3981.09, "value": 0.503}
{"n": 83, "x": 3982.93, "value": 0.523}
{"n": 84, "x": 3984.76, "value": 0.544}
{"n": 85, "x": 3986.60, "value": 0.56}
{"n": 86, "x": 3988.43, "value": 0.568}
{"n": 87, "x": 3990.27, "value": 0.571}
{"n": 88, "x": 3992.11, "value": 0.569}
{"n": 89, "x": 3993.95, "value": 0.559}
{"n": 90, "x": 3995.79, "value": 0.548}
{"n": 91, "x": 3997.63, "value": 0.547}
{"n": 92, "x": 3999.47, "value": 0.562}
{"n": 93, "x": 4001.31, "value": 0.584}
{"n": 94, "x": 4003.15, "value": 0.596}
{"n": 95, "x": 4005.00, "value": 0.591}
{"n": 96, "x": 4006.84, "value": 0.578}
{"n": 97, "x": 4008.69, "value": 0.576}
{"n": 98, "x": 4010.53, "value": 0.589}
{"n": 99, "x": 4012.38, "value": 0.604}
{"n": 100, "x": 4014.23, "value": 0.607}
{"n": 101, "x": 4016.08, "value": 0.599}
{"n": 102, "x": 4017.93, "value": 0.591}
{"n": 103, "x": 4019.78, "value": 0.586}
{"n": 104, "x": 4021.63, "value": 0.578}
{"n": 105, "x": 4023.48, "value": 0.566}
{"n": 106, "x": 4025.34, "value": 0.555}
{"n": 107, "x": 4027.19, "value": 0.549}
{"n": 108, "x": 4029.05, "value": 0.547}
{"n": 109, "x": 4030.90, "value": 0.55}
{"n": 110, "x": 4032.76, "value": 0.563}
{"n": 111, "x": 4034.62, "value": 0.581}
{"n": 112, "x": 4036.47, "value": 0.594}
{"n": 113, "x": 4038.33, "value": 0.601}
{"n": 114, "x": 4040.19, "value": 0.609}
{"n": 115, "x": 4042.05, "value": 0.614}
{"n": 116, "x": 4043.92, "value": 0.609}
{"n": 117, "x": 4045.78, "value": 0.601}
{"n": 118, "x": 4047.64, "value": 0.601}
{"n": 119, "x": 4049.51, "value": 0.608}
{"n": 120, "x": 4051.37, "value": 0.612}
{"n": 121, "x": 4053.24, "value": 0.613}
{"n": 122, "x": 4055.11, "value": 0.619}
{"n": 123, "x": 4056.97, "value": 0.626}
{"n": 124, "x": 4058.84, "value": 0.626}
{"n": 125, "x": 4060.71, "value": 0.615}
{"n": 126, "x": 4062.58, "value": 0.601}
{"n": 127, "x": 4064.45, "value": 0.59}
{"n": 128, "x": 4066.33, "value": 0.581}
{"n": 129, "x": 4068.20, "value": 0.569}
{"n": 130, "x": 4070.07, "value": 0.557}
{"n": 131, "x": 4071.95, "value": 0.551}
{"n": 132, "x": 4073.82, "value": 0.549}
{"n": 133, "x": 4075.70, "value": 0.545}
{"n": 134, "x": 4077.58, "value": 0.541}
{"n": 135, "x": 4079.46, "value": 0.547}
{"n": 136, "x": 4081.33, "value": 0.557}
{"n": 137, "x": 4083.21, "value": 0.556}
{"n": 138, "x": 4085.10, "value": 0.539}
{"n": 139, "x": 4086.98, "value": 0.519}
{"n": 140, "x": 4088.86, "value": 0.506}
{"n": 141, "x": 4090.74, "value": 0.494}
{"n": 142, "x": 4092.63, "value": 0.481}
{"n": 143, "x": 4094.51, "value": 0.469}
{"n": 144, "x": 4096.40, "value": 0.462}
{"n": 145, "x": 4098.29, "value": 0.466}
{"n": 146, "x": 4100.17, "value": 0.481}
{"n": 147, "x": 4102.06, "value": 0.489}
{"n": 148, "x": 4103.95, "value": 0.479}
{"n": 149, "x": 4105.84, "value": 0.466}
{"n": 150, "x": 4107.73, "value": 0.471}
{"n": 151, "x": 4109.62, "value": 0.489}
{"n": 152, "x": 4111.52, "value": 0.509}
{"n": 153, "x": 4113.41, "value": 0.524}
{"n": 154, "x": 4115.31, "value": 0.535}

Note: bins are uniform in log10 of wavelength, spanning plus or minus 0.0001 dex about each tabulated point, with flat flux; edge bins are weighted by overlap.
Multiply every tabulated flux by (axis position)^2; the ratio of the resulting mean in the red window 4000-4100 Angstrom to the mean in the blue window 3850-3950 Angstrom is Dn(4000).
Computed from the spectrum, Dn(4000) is 1.3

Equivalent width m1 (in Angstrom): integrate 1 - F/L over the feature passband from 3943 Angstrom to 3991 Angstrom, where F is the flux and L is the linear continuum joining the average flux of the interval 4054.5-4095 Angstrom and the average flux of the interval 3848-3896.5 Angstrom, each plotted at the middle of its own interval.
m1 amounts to 3.5 Angstrom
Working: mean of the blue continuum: 0.481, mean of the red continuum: 0.557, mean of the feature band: 0.479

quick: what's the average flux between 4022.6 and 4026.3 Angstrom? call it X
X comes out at 0.56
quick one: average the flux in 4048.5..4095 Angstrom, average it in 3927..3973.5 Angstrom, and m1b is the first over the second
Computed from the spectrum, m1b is 1.25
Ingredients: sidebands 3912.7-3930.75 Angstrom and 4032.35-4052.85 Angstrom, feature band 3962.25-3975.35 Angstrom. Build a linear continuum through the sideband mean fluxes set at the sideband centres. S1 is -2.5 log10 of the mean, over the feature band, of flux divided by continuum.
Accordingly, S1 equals 0.37 mag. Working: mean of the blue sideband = 0.5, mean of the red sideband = 0.601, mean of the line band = 0.382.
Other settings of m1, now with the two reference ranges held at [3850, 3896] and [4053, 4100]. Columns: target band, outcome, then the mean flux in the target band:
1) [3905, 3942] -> 1.31 Angstrom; 0.48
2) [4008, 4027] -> -1.95 Angstrom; 0.584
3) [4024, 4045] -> -1.73 Angstrom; 0.579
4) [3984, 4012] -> -2.53 Angstrom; 0.57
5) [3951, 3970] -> 2.21 Angstrom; 0.451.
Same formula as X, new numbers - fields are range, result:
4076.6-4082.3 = 0.549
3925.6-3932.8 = 0.433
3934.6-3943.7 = 0.457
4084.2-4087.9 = 0.529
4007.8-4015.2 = 0.594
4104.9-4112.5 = 0.484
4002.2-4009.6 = 0.585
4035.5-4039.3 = 0.599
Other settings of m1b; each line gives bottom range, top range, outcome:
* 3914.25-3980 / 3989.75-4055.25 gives 1.26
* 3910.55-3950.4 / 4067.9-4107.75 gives 1.06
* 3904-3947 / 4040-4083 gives 1.21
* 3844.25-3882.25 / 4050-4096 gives 1.12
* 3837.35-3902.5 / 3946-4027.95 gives 1.11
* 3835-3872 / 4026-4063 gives 1.27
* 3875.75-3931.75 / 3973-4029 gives 1.16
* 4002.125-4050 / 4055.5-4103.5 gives 0.92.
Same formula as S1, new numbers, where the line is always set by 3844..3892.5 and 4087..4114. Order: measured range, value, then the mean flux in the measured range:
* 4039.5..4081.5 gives -0.21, 0.589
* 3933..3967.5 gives 0.03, 0.474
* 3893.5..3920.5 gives -0.03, 0.499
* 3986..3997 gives -0.16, 0.562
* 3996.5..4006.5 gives -0.19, 0.576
